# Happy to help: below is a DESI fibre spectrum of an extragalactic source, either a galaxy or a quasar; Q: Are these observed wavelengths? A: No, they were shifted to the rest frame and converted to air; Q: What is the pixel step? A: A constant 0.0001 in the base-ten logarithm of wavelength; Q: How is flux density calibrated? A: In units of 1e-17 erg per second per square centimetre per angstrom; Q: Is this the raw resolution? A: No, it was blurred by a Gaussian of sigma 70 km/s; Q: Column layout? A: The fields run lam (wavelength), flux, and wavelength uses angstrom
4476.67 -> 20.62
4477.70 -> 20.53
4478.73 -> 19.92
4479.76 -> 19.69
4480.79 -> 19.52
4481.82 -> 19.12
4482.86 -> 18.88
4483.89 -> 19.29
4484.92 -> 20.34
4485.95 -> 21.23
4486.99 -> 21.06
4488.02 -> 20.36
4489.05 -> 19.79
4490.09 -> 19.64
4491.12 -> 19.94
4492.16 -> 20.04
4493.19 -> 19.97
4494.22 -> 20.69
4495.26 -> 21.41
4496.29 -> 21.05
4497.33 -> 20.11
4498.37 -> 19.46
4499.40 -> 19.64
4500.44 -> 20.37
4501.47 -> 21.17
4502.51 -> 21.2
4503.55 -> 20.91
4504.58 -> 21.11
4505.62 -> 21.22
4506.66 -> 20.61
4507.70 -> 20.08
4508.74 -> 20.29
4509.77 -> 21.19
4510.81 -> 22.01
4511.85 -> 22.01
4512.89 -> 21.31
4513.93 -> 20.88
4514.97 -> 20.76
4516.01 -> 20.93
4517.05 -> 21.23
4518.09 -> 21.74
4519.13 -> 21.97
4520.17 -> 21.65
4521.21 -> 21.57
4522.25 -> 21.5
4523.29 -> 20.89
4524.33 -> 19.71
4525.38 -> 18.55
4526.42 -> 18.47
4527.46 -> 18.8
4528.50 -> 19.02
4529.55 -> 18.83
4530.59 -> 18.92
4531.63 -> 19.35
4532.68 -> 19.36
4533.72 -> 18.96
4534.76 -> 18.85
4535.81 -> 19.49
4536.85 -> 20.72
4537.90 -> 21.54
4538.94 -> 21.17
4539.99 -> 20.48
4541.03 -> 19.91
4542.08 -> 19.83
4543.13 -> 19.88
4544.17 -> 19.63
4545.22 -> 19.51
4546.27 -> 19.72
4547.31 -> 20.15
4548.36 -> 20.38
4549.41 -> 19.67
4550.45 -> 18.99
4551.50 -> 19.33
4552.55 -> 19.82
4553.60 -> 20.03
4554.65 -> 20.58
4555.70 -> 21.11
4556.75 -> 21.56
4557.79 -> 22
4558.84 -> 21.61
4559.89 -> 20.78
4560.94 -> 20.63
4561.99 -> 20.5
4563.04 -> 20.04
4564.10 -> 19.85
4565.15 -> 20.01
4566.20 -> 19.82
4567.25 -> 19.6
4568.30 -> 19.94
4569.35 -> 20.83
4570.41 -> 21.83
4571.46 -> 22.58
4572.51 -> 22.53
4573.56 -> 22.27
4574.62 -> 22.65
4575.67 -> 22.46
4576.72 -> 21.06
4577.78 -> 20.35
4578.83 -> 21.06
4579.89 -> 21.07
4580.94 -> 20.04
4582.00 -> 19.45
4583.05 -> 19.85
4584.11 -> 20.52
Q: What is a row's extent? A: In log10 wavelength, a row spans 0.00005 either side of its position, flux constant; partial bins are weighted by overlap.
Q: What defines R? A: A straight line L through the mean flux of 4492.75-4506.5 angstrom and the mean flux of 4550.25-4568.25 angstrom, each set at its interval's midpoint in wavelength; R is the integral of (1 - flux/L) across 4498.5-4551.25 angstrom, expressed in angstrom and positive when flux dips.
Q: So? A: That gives 0.6 angstrom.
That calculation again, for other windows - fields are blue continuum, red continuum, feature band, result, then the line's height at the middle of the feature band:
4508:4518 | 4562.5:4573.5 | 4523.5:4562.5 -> 1.9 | 21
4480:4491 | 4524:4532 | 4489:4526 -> -2.6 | 19.4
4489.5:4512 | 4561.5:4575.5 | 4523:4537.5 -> 1.1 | 20.8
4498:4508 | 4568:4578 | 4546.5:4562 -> 0.7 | 21.4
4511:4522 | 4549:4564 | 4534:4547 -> 0.5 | 20.8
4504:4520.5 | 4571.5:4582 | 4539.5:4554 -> 1.0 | 21.3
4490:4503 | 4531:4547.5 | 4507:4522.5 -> -0.8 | 20.2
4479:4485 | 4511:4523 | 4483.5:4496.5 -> -0.3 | 19.9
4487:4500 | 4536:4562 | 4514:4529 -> -0.2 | 20.3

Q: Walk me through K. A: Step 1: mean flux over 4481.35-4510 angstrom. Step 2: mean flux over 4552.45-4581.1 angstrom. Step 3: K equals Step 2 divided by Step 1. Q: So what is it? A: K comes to 1.0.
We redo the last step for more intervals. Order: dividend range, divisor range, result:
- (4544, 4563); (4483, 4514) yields 0.99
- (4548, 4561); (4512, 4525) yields 0.97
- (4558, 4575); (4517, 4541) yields 1.04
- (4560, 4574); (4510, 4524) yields 0.97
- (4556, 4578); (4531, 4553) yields 1.06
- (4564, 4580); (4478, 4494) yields 1.06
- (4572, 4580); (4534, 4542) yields 1.07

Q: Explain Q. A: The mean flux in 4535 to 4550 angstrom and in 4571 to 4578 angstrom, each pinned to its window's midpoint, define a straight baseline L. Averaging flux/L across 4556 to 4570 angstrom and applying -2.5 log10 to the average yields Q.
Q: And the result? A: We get 0.04 mag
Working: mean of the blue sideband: 20.1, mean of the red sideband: 22.1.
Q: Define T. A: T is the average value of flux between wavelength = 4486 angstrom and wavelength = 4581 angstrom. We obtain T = 20.5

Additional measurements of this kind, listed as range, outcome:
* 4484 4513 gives 20.6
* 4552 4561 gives 20.9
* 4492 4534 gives 20.5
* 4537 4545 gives 20.3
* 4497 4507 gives 20.6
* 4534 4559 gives 20.2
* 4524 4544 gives 19.6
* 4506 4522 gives 21.2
